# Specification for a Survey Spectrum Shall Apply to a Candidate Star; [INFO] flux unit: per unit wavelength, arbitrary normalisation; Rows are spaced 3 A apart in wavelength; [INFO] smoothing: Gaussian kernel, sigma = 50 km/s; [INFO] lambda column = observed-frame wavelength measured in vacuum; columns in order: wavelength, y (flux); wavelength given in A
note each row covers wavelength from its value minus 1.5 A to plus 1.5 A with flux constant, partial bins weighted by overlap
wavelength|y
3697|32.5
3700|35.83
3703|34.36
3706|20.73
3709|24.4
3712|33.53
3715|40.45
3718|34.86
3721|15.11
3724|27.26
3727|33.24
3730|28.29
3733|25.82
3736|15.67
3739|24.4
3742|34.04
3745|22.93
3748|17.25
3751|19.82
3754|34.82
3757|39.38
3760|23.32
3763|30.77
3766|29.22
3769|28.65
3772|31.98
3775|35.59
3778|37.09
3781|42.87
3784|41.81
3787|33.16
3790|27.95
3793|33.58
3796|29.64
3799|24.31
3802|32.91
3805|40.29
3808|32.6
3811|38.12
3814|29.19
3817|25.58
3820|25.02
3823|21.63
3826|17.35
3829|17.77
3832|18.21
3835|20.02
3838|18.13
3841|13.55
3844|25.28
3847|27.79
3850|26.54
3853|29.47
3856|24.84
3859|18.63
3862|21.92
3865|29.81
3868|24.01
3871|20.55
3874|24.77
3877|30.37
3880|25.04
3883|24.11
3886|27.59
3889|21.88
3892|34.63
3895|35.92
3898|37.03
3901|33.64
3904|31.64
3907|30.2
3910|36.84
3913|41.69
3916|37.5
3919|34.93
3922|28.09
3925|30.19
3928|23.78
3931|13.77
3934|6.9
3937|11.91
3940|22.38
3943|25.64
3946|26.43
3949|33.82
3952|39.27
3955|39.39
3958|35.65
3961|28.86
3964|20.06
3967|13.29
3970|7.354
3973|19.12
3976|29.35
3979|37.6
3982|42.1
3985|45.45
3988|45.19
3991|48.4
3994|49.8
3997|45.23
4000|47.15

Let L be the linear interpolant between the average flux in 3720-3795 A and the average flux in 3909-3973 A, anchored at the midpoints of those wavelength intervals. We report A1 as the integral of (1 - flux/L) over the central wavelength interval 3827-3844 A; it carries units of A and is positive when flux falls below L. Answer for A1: 6.0 A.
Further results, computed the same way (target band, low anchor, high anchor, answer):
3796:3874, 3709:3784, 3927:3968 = 6.7 A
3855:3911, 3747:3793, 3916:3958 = 0.4 A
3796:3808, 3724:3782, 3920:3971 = -1.9 A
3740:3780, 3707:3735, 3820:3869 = -4.6 A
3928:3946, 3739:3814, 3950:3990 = 7.9 A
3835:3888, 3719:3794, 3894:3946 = 8.4 A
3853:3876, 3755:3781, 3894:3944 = 4.5 A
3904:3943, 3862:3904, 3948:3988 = 3.5 A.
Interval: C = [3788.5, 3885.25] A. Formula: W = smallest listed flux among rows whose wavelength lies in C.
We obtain 13.55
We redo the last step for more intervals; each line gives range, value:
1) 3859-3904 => 18.63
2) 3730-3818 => 15.67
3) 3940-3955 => 22.38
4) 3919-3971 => 6.9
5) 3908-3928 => 23.78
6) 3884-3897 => 21.88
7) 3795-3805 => 24.31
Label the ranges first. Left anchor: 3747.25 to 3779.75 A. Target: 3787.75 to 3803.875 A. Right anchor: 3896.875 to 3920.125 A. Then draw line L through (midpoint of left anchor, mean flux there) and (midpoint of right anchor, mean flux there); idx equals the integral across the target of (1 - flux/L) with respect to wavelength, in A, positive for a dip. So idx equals 0.7 A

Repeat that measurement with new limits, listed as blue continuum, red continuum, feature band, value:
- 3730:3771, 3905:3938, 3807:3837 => 2.9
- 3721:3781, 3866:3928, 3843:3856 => 1.2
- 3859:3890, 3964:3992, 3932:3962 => 2.6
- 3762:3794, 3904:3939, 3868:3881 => 1.9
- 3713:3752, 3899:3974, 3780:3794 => -4.9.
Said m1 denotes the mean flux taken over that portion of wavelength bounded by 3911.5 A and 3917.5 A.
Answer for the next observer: 39.6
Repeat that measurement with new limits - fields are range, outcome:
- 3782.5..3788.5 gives 37.5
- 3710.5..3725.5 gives 30.2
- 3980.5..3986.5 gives 43.8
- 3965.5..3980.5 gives 21.3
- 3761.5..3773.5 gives 30.2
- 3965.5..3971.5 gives 10.3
